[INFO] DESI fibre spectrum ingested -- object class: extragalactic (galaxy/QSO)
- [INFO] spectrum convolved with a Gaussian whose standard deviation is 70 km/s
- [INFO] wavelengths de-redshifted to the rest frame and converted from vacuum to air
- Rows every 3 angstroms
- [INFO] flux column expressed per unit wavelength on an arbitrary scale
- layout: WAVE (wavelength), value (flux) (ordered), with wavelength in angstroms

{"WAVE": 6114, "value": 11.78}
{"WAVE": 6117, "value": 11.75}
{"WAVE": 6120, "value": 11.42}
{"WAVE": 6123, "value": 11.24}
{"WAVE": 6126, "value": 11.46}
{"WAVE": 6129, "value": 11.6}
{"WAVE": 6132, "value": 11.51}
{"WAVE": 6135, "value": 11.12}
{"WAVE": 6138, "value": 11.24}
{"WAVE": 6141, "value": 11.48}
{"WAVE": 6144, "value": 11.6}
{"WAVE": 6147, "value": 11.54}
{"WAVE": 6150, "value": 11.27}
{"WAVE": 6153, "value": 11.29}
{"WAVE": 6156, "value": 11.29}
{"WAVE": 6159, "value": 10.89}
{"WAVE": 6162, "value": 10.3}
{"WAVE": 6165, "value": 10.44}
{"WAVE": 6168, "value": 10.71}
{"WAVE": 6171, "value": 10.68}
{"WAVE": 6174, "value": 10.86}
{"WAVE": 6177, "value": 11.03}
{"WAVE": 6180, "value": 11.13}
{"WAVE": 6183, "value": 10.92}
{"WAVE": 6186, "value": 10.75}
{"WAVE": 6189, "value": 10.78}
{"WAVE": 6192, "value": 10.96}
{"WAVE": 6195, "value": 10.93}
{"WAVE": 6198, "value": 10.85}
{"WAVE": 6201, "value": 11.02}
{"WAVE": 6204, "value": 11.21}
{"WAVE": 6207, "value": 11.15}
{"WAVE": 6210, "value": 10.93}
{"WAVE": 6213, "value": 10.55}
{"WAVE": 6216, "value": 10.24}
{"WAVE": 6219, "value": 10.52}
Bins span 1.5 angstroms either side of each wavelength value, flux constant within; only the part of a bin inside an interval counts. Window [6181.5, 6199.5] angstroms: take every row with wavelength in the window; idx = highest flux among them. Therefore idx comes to 10.96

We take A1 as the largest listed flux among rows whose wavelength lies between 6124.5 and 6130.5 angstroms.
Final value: 11.6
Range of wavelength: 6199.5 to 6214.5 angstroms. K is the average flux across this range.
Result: 11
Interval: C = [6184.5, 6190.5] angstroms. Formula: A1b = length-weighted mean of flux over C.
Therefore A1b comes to 10.8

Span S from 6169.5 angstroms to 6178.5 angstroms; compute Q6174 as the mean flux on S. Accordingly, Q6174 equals 10.9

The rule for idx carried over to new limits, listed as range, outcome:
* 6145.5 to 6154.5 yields 11.54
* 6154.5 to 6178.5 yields 11.29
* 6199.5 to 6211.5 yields 11.21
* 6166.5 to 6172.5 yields 10.71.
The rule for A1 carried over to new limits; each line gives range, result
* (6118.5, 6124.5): 11.42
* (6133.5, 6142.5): 11.48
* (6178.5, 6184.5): 11.13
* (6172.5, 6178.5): 11.03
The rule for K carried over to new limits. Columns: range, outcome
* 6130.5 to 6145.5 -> 11.4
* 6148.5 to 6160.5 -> 11.2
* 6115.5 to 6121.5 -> 11.6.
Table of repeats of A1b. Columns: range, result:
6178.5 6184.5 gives 11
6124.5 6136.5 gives 11.4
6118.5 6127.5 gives 11.4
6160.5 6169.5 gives 10.5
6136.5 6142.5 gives 11.4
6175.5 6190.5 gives 10.9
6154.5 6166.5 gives 10.7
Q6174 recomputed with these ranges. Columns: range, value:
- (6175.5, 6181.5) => 11.1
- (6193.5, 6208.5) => 11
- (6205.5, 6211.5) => 11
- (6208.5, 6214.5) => 10.7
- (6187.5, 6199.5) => 10.9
